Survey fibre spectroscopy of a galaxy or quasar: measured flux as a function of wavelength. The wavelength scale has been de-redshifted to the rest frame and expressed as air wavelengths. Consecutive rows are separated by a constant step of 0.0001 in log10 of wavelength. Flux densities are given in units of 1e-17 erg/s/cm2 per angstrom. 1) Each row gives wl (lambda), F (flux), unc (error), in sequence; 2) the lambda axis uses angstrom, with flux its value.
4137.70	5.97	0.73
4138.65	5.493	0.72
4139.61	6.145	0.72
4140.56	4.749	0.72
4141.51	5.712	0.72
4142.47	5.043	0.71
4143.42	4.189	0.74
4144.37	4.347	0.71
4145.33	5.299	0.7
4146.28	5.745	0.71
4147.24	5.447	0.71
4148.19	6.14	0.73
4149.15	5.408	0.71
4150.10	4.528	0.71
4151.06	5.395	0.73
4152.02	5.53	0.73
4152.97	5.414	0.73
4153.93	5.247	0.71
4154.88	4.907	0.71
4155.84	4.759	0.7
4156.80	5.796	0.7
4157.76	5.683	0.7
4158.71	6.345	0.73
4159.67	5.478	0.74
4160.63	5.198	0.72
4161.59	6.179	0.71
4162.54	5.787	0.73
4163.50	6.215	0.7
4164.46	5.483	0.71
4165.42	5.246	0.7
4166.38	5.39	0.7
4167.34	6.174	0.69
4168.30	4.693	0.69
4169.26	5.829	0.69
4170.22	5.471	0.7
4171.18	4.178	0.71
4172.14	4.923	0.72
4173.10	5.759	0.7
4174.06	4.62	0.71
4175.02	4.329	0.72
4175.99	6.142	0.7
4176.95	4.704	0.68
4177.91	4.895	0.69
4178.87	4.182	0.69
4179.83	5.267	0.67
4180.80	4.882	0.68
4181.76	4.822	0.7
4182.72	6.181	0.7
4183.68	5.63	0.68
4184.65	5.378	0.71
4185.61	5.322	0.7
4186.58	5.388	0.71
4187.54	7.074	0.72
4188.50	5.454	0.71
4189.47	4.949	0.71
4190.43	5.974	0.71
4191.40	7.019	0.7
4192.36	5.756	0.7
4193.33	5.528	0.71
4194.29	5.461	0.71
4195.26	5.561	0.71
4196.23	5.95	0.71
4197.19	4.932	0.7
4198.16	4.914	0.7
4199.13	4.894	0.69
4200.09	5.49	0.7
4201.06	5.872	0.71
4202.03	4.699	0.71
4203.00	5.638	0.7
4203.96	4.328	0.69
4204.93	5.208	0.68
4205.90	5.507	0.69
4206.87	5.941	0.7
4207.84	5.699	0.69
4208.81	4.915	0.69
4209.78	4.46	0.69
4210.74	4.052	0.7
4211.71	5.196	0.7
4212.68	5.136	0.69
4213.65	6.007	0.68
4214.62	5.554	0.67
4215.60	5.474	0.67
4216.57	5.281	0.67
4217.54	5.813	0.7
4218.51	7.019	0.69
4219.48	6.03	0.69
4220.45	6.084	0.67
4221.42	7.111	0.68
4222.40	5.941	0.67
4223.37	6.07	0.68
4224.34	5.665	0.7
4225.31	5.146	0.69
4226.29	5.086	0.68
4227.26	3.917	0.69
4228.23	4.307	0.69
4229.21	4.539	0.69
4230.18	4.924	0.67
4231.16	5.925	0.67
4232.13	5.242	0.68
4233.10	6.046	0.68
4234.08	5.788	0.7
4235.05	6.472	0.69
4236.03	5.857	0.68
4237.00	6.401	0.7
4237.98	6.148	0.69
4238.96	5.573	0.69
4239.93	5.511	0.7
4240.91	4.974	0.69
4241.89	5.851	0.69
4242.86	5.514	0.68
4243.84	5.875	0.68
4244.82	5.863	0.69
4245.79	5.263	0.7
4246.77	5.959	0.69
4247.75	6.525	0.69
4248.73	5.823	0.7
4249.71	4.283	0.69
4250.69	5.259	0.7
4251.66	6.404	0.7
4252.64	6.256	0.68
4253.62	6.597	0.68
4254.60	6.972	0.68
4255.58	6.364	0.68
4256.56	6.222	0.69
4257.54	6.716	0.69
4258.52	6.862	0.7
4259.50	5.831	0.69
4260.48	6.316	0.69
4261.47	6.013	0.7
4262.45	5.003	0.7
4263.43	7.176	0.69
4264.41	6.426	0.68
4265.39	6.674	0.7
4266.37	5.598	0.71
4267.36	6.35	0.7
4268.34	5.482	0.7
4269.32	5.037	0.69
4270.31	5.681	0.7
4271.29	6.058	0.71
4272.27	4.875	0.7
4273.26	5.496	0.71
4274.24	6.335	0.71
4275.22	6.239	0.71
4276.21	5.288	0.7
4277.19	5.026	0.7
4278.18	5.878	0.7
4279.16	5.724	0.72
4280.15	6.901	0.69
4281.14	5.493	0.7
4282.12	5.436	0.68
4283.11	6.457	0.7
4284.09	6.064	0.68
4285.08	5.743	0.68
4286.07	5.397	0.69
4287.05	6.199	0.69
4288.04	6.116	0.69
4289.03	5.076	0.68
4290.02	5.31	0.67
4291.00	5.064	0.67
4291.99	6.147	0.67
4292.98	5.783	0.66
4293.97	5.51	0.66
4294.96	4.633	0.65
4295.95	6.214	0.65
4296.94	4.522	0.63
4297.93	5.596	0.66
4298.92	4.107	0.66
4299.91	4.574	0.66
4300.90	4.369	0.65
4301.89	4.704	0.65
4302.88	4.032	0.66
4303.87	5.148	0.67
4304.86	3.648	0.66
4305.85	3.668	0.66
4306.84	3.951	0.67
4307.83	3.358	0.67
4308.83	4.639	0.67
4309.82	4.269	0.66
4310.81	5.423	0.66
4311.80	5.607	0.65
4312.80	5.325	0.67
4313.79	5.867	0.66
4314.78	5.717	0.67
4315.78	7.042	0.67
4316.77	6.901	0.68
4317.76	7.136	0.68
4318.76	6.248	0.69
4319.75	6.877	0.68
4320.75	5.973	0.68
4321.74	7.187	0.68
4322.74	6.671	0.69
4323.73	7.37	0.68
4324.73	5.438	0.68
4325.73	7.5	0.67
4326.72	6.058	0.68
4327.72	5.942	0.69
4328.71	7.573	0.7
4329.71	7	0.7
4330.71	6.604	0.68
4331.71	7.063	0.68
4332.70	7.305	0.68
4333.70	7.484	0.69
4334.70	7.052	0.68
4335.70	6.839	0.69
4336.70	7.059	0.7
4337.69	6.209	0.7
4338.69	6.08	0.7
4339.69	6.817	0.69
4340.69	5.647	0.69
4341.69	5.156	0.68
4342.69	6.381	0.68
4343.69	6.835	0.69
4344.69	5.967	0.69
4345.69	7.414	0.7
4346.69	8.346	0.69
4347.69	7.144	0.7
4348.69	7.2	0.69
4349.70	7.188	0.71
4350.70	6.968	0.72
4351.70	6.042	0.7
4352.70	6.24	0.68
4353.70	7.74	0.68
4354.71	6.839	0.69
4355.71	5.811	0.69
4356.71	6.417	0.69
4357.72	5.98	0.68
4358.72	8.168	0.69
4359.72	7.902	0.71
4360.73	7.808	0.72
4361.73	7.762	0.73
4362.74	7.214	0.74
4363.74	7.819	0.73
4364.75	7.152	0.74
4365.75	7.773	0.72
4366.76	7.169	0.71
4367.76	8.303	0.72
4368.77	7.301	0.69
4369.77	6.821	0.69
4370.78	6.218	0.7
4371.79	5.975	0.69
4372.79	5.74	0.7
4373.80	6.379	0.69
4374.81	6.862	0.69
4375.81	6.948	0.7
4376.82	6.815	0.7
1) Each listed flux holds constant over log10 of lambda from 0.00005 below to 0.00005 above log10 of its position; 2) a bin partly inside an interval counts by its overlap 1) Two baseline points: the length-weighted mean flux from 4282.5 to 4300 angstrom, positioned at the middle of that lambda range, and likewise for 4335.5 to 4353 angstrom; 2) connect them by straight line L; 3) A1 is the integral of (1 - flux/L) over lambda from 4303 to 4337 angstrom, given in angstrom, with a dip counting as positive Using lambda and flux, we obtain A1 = 0.46 angstrom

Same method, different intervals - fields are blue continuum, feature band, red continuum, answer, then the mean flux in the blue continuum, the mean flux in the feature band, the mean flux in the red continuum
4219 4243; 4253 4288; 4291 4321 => -3.84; 5.61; 6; 5.22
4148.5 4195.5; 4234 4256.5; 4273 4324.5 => -1.72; 5.42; 5.9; 5.53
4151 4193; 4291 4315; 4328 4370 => 6.27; 5.43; 4.86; 6.99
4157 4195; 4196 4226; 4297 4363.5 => 0.87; 5.46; 5.48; 6.24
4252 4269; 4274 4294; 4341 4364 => 2.10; 6.27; 5.77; 6.95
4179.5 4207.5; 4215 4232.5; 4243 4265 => 0.75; 5.48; 5.53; 6.09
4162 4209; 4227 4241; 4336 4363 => 0.80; 5.38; 5.48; 6.82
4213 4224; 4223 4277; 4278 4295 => 0.98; 6.01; 5.78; 5.74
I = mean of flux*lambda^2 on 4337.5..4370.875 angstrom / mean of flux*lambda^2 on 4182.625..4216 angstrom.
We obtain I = 1.38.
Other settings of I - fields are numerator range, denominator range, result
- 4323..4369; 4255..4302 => 1.25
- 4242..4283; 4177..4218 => 1.14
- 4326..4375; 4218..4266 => 1.23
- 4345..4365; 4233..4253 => 1.30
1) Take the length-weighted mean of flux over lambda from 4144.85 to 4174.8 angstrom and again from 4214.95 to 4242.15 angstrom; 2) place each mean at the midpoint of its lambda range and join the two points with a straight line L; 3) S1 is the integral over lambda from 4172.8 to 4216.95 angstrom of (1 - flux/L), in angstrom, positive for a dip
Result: 1.6 angstrom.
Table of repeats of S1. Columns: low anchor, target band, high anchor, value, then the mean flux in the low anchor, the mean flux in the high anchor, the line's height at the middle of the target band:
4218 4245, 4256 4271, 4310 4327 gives -0.45 angstrom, 5.67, 6.34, 5.92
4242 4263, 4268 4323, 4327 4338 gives 8.53 angstrom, 6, 6.92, 6.49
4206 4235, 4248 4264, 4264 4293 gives -1.35 angstrom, 5.48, 5.78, 5.66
